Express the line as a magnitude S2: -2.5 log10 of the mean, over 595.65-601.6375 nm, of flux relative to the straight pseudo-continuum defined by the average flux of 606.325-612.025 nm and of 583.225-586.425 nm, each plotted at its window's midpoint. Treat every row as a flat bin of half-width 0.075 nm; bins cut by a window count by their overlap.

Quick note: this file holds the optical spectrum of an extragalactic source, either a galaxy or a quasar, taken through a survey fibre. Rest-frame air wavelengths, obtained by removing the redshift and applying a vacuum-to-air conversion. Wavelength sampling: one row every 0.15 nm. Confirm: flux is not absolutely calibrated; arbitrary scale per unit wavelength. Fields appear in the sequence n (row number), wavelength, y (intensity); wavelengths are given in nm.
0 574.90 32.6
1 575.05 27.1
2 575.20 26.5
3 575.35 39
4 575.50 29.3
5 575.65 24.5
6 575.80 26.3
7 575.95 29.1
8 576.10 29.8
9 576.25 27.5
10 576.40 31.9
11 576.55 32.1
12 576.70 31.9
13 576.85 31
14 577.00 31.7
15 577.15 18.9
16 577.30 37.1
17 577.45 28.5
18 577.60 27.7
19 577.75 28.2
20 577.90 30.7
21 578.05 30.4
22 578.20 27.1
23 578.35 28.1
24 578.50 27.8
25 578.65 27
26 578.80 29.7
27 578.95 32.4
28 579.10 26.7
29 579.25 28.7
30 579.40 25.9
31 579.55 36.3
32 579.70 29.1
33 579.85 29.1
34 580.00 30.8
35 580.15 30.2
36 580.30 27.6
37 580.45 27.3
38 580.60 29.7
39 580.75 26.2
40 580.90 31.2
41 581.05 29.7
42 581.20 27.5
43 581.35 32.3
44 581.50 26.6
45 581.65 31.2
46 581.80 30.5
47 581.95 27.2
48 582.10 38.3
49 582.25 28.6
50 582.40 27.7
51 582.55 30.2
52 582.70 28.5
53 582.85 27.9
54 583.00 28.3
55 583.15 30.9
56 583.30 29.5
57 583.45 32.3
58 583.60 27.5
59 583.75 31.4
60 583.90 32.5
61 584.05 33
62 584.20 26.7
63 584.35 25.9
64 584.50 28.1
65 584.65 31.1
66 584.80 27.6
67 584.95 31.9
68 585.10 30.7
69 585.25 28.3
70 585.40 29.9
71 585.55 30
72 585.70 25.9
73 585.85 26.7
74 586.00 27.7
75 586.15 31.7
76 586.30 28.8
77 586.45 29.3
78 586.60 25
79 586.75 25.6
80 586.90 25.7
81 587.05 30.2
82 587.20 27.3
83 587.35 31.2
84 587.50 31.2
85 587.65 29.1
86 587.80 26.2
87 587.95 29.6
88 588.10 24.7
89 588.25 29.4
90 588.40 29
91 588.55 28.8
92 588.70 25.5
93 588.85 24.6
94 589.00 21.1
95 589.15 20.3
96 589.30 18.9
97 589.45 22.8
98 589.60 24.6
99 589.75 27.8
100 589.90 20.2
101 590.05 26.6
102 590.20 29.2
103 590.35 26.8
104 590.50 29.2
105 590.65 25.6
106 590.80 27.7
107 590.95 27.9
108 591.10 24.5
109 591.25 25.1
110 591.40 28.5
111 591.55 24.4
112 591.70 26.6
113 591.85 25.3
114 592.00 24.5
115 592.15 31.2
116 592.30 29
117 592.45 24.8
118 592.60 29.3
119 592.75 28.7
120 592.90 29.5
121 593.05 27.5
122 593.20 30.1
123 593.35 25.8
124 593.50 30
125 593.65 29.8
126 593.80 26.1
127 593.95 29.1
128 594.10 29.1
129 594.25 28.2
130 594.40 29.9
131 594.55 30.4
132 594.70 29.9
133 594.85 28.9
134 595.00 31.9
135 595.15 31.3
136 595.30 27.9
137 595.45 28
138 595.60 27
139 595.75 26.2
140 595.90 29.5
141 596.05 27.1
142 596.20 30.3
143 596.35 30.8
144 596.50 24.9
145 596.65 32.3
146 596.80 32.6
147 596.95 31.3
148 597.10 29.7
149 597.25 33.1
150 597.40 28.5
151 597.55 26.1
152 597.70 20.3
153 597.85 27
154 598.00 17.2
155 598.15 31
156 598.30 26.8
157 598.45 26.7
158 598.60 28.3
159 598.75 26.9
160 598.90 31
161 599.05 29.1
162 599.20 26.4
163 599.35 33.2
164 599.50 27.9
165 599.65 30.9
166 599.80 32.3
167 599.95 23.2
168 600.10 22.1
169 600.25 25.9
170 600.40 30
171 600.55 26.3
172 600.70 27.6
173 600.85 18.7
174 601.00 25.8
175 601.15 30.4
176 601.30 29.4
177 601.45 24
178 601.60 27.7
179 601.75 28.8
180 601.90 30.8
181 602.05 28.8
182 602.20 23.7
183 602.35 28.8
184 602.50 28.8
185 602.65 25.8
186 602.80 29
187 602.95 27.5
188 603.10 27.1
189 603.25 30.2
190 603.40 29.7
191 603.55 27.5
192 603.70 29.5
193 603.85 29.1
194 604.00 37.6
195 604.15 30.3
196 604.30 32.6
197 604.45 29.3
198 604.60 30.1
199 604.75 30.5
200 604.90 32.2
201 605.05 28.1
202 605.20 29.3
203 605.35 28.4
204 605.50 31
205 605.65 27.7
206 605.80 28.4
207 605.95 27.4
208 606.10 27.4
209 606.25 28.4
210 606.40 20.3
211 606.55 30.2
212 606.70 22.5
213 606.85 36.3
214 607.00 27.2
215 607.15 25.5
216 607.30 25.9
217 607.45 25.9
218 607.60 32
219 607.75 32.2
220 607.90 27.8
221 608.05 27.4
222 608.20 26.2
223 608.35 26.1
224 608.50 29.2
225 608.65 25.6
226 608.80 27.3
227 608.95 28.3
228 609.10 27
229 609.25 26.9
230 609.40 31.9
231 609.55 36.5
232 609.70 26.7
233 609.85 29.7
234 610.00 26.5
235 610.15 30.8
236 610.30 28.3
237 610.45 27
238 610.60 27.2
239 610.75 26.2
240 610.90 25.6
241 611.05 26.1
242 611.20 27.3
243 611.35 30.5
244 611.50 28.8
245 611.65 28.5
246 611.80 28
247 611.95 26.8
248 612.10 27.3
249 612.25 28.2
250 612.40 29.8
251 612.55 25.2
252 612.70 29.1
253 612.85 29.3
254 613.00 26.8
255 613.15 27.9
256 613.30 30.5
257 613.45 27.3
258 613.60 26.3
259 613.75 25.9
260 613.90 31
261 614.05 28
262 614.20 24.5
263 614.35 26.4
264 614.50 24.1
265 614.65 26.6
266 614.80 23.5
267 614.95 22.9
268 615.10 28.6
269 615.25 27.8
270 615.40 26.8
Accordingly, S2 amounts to 0.03 mag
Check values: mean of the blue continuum 29.4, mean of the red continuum 28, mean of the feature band 27.7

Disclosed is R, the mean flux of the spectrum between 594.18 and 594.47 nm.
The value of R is 29.1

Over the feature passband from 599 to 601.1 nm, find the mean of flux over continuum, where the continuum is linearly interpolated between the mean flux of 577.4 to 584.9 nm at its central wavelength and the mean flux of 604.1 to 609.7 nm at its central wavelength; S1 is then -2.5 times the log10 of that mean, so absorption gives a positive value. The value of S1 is 0.07 mag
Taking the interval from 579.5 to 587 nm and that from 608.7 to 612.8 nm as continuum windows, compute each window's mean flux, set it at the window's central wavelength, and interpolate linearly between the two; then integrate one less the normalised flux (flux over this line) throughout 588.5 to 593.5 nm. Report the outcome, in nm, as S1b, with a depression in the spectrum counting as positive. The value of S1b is 0.483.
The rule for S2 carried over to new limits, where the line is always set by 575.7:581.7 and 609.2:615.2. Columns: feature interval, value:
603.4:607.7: -0.04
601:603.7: 0.00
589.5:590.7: 0.10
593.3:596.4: -0.02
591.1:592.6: 0.08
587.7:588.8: 0.05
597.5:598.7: 0.12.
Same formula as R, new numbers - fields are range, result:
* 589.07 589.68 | 21.7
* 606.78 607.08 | 31.6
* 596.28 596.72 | 29.3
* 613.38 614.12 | 27.7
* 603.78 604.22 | 32.4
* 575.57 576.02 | 26.6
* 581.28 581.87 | 30.1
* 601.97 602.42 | 27.1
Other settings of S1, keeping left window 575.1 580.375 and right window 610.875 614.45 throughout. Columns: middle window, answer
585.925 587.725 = 0.01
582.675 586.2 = -0.01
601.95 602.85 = 0.03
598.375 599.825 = -0.03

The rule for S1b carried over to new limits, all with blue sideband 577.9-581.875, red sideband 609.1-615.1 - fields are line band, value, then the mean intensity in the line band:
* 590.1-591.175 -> 0.055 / 27.3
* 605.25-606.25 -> -0.015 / 28.4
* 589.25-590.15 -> 0.156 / 23.8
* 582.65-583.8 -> -0.018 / 29.5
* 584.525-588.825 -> 0.067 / 28.5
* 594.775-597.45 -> -0.101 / 29.5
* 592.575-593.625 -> -0.005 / 28.7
